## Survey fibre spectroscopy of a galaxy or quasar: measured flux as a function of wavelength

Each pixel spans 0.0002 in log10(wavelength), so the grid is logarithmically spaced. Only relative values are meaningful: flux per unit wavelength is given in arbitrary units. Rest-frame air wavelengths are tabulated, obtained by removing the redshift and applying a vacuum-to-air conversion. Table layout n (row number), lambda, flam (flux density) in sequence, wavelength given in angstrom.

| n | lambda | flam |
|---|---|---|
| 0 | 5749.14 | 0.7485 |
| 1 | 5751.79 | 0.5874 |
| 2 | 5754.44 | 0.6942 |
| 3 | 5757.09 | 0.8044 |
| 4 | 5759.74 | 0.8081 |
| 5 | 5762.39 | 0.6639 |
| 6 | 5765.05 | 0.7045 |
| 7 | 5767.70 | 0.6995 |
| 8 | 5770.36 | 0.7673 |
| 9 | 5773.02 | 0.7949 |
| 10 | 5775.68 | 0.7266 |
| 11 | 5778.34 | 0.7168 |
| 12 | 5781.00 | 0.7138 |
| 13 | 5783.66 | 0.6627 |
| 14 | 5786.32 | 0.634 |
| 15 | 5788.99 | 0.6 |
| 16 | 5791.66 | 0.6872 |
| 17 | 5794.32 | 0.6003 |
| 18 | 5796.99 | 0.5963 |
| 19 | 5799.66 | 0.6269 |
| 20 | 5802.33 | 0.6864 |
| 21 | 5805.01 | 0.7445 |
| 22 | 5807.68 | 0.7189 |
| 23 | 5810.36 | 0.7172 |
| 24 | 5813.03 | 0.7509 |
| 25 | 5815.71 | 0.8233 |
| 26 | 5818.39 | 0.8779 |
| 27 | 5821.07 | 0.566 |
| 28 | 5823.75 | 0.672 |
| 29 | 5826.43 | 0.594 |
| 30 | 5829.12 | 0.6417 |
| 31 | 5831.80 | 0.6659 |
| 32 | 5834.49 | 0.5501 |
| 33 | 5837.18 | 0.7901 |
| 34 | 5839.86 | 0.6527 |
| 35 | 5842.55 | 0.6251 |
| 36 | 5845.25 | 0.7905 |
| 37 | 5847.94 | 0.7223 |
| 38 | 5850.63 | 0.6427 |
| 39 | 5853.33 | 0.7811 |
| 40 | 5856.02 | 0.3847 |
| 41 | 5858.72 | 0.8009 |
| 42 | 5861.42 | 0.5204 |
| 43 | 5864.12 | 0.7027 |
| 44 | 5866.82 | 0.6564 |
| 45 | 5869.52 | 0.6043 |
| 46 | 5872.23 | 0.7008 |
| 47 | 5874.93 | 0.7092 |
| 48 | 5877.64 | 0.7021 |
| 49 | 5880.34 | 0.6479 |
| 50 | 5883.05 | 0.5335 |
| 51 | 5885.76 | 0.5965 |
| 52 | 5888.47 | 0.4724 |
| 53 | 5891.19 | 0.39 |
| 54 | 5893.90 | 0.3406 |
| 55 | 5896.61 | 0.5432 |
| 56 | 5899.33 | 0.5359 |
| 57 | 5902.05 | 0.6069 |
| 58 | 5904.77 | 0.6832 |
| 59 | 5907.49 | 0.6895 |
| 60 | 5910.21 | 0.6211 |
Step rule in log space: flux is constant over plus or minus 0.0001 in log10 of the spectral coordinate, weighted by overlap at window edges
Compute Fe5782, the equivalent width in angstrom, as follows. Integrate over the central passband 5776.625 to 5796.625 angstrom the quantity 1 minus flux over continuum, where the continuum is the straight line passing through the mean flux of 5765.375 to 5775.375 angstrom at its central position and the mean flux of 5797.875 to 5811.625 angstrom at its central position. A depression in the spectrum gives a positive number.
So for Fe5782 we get 1.8 angstrom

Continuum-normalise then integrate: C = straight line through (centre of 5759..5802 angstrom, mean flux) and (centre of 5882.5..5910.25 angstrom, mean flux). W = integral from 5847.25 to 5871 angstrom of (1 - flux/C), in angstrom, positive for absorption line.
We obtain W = -2.2 angstrom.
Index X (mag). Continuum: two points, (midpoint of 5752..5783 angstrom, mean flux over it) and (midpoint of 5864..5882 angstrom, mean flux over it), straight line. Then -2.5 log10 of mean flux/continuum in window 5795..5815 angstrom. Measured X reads 0.02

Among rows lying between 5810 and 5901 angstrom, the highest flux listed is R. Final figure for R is 0.8779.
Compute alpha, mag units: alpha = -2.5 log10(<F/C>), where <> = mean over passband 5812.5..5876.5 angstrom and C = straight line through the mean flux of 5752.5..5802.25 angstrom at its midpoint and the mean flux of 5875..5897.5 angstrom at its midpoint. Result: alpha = -0.13 mag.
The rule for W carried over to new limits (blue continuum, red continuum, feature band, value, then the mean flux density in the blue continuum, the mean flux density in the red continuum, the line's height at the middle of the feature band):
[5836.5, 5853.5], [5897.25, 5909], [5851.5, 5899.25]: 5.2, 0.707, 0.623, 0.663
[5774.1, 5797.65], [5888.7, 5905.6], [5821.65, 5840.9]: -1.6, 0.663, 0.508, 0.6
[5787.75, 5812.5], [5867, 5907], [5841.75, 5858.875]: -1.5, 0.667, 0.581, 0.617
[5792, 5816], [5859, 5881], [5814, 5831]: -0.3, 0.69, 0.663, 0.683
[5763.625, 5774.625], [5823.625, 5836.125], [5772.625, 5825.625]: -0.9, 0.74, 0.624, 0.683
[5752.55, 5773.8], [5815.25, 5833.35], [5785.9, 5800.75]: 1.8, 0.737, 0.683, 0.71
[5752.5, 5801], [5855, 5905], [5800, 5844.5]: -3.2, 0.693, 0.585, 0.645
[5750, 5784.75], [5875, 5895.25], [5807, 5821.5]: -2.4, 0.72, 0.538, 0.647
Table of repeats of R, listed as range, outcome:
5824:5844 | 0.7901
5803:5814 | 0.7509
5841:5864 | 0.8009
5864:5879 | 0.7092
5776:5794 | 0.7168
